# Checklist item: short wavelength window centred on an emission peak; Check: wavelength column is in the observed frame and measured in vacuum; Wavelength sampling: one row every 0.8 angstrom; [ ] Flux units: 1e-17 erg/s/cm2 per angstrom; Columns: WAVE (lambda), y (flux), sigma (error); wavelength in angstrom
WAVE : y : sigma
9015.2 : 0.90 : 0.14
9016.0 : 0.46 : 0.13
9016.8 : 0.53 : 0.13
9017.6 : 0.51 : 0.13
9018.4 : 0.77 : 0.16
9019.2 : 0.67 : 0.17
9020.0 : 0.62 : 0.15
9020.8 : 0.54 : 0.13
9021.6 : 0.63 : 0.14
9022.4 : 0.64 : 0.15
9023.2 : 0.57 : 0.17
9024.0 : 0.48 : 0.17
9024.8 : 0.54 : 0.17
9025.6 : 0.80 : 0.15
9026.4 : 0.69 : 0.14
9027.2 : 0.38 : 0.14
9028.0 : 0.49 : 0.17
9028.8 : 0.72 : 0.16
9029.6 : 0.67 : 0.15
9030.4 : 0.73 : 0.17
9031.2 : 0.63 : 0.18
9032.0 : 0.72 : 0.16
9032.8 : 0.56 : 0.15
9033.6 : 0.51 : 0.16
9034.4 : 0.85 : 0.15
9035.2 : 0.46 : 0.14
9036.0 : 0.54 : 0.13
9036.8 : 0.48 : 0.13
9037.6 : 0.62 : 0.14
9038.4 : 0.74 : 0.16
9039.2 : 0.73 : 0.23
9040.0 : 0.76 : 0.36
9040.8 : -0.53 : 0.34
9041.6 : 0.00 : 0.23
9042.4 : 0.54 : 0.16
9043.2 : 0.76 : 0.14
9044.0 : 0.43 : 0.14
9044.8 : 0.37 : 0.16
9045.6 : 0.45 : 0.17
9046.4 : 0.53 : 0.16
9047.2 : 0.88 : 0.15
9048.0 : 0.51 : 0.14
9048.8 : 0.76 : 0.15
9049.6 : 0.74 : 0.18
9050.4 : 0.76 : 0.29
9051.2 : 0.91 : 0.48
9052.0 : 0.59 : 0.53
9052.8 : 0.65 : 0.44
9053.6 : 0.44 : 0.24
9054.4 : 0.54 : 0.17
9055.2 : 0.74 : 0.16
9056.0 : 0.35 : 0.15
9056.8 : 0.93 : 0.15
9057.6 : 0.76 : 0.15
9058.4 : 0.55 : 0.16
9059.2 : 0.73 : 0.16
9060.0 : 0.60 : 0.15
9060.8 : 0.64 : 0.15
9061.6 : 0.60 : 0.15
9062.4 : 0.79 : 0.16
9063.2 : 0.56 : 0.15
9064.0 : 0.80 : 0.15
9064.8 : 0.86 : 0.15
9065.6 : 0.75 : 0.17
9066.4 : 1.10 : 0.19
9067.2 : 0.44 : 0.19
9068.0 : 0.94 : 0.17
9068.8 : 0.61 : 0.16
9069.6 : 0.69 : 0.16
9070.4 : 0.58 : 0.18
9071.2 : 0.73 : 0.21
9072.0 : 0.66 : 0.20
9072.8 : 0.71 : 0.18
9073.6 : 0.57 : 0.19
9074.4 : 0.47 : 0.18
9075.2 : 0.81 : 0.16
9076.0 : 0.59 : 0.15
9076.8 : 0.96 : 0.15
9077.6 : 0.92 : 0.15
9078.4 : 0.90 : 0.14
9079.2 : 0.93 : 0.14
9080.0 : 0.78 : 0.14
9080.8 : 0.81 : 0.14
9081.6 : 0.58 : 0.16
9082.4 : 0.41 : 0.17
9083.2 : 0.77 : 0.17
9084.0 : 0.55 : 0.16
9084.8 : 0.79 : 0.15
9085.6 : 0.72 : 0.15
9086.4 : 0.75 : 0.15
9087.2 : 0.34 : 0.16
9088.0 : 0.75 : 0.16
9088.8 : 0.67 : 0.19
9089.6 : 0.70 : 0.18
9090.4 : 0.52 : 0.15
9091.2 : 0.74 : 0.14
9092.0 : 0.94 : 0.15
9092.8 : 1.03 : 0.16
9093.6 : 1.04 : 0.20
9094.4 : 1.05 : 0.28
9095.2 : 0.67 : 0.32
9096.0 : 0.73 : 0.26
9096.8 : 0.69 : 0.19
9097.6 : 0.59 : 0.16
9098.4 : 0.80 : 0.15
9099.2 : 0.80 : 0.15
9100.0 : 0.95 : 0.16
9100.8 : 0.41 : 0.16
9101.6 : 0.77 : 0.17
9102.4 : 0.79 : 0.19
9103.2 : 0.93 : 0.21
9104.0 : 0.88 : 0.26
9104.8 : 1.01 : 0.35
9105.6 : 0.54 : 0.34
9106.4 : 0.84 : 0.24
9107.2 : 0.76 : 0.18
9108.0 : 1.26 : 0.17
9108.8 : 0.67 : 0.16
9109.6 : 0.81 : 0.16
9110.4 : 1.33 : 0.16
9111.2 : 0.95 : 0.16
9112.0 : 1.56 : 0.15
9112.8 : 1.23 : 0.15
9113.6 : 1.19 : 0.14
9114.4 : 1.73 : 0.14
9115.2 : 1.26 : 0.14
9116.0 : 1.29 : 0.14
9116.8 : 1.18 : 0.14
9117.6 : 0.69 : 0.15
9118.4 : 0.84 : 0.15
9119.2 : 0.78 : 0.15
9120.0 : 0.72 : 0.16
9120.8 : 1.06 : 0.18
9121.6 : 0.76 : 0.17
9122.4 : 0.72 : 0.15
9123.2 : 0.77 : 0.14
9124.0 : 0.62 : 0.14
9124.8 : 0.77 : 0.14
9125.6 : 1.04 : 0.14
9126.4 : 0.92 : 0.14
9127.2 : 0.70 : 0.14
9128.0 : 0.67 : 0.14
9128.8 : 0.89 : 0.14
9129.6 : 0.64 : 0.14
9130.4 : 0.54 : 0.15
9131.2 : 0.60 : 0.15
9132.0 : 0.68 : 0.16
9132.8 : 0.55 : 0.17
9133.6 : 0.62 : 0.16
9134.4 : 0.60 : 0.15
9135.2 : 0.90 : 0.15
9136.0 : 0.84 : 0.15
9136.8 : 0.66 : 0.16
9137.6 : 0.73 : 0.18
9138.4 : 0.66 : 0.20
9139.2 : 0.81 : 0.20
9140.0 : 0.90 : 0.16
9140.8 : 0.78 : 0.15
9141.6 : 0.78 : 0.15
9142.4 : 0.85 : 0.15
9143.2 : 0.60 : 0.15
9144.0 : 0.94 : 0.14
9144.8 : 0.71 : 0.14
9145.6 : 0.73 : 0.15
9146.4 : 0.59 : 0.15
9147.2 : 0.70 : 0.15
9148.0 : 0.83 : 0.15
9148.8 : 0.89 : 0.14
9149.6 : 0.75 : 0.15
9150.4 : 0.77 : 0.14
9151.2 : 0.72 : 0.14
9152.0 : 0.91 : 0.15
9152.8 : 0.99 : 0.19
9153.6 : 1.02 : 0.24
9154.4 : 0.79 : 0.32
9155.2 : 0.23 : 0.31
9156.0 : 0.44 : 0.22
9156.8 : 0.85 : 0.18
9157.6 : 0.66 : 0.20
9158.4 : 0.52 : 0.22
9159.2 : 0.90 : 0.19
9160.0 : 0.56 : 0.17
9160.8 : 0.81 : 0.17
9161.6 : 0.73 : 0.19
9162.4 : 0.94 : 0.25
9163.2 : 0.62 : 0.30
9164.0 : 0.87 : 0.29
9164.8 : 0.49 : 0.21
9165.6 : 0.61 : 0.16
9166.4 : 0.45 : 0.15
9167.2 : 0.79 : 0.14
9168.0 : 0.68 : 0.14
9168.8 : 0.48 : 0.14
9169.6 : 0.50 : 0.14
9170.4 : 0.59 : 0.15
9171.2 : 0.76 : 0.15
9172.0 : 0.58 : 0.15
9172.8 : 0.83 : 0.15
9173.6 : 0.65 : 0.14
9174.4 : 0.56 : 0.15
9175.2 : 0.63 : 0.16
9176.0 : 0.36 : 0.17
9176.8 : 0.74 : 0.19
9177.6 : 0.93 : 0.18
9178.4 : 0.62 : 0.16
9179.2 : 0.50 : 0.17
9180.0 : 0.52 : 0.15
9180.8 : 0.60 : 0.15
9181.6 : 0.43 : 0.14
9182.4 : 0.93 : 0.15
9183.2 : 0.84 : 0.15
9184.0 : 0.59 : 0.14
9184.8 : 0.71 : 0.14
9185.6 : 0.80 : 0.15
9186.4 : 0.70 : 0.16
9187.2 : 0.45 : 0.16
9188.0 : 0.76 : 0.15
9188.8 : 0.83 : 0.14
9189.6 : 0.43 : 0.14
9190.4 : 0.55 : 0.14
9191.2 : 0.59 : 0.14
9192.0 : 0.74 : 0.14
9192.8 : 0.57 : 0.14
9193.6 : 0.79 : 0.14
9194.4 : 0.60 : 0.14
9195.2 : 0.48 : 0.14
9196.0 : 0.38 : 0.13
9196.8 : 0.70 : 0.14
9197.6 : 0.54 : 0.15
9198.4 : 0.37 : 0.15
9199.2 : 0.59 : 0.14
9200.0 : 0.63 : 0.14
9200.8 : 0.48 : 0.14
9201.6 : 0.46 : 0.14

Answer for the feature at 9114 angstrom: H-beta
